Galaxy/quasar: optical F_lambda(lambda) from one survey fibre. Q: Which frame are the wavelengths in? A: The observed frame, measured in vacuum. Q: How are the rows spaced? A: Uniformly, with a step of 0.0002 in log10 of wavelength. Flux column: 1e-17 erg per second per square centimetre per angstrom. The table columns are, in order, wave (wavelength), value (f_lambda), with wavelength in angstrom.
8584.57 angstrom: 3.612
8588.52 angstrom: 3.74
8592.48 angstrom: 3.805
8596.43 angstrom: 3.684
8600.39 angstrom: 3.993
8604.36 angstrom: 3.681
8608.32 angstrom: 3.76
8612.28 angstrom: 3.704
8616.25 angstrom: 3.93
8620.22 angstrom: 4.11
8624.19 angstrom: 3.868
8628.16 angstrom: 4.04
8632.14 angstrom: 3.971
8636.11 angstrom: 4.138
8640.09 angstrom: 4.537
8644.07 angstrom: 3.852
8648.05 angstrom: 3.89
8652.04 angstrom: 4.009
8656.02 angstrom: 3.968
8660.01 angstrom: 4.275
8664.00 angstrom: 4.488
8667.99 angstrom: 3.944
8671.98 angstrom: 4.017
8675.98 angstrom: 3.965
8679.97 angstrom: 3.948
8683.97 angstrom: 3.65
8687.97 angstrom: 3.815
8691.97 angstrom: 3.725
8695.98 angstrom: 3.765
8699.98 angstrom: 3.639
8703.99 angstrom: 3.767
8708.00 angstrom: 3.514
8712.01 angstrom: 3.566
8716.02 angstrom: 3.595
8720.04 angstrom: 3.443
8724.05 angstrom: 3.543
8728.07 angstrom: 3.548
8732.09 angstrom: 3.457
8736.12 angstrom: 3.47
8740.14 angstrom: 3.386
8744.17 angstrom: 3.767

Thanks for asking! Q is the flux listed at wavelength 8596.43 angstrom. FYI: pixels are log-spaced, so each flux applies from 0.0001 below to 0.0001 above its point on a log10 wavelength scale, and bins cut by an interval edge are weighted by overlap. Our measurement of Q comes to 3.684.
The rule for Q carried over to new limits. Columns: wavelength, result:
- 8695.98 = 3.765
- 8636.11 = 4.138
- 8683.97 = 3.65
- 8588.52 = 3.74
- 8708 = 3.514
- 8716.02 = 3.595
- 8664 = 4.488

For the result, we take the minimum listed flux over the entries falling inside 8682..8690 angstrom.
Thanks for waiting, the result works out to 3.65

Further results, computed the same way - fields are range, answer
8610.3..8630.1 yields 3.704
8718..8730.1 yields 3.443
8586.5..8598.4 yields 3.684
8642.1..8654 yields 3.852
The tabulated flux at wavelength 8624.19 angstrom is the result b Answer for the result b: 3.868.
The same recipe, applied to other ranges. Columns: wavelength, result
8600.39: 3.993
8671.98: 4.017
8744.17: 3.767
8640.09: 4.537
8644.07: 3.852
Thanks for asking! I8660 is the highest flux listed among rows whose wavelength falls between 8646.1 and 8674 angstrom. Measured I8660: 4.488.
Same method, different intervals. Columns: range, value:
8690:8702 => 3.765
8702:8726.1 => 3.767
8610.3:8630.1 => 4.11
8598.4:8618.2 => 3.993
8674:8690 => 3.965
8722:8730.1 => 3.548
